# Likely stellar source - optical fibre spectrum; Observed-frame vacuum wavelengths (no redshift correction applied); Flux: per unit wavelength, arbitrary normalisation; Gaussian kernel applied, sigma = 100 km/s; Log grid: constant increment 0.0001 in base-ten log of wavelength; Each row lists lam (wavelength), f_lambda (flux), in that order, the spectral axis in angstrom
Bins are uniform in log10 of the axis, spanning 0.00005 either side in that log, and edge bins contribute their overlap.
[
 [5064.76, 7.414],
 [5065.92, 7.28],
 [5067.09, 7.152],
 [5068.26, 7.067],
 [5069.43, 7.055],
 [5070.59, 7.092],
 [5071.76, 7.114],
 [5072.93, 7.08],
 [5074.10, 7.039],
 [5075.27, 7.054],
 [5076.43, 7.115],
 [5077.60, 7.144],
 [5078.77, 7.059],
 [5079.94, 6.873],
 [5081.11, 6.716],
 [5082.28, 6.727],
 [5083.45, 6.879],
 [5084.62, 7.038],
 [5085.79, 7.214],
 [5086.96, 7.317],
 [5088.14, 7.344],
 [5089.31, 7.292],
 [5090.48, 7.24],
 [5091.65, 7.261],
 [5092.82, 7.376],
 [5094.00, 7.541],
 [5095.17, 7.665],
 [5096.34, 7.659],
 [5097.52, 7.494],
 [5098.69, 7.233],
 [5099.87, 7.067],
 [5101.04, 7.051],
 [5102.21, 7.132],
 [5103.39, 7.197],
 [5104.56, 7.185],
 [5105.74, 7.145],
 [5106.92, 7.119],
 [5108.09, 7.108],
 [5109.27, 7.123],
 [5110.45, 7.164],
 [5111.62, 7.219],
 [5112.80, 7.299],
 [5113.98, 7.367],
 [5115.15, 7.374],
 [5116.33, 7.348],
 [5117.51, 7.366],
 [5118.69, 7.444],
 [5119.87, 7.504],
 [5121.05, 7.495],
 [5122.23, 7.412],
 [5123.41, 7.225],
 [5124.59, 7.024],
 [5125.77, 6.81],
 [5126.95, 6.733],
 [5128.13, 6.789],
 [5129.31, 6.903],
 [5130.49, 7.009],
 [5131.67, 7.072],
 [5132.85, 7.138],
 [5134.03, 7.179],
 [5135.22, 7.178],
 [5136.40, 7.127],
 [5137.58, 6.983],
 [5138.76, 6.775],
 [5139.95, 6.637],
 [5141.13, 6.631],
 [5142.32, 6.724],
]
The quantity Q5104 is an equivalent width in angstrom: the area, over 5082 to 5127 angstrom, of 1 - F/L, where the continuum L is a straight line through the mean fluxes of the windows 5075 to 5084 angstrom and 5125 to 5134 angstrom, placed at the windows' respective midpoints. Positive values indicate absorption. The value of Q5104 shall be -1.93 angstrom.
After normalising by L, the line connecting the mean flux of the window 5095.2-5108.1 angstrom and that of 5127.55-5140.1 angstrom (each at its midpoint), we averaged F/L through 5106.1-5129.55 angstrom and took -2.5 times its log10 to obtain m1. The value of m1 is -0.01 mag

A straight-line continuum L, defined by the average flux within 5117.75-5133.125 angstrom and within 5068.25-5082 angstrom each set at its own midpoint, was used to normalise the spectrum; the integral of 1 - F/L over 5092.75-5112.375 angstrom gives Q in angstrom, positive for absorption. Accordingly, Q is -0.5 angstrom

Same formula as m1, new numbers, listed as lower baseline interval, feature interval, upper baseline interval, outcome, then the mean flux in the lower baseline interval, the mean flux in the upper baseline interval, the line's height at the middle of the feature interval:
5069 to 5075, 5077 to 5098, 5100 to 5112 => -0.02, 7.08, 7.14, 7.11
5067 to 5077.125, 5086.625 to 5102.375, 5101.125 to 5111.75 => -0.03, 7.08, 7.15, 7.13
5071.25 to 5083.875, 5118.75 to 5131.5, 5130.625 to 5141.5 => -0.02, 6.98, 6.98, 6.98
